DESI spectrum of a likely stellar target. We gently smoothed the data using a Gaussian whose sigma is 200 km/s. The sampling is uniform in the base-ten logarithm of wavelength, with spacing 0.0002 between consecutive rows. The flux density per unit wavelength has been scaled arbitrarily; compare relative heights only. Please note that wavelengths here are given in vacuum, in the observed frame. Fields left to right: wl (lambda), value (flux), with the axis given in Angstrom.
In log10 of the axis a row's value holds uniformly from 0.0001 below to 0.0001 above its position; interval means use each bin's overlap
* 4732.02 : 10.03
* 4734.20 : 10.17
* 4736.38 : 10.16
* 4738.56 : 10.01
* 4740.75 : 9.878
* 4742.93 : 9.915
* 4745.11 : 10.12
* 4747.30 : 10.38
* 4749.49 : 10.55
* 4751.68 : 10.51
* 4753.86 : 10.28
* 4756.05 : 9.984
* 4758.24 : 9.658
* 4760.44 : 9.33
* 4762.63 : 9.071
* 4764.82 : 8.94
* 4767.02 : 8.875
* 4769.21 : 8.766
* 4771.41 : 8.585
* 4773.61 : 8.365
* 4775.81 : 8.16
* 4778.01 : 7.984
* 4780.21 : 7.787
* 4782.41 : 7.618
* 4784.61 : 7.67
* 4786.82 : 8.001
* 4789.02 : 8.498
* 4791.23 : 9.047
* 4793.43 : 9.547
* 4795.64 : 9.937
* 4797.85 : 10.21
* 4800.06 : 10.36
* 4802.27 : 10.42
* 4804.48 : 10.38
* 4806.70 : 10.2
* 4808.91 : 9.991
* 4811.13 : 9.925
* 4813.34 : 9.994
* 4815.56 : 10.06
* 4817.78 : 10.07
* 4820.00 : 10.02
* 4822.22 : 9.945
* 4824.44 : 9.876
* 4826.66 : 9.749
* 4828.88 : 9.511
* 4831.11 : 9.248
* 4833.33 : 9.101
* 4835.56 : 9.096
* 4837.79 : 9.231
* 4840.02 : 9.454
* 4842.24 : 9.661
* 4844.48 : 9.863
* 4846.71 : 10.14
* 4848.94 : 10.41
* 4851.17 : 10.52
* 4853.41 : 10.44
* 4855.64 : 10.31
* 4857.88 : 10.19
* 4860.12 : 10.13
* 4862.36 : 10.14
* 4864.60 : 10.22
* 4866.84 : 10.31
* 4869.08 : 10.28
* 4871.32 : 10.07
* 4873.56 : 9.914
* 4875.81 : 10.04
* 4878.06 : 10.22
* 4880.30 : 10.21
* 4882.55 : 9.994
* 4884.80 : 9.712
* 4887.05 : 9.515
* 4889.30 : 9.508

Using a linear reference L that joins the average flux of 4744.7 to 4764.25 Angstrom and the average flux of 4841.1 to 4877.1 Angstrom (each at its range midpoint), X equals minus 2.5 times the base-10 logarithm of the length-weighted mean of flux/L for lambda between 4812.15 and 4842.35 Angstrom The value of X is 0.05 mag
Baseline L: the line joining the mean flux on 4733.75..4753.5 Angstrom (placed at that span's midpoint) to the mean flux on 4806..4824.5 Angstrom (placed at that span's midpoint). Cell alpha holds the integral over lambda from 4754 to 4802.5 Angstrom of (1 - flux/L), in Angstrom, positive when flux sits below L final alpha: 5.6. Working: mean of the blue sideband 10.2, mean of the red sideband 10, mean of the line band 8.95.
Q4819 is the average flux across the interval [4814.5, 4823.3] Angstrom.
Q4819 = 10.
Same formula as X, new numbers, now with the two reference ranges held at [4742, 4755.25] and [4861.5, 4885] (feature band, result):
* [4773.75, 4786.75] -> 0.283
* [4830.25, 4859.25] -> 0.036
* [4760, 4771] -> 0.149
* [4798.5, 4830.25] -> 0.018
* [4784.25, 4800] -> 0.122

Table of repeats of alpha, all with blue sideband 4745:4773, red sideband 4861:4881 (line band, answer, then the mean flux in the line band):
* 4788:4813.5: -0.2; 9.88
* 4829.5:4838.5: 0.7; 9.18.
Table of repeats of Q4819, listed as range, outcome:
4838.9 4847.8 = 9.78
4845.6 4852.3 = 10.4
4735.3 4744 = 9.99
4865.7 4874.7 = 10.1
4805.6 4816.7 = 10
